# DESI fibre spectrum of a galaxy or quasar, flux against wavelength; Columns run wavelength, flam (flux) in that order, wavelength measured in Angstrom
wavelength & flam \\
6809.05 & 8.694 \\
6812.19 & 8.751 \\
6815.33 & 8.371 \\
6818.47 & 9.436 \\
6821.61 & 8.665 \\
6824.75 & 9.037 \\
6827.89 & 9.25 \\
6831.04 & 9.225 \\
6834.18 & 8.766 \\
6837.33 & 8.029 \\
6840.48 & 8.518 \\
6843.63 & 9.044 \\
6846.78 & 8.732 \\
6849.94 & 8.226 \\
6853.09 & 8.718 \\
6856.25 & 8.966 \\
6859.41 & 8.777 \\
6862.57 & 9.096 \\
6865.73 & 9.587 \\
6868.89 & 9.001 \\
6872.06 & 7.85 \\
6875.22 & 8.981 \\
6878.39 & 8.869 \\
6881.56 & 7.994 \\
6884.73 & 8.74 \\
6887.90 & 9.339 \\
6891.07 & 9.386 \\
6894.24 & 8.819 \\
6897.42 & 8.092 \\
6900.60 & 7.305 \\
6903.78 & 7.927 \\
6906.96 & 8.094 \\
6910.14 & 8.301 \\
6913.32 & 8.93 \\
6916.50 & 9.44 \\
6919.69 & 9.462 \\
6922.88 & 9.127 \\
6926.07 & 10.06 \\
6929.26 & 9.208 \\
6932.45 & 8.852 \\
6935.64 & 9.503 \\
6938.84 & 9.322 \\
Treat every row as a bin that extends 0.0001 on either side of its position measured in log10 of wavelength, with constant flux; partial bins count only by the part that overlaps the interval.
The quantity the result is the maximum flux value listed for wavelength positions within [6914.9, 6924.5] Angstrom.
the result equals 9.462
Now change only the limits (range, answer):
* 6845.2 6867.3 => 9.587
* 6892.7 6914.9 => 8.93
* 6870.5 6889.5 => 9.339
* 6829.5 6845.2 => 9.225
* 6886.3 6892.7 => 9.386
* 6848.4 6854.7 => 8.718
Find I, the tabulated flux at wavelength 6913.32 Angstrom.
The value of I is 8.93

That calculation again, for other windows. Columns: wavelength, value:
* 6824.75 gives 9.037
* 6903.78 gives 7.927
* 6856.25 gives 8.966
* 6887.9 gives 9.339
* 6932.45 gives 8.852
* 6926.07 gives 10.06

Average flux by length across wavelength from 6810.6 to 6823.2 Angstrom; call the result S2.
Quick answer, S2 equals 8.8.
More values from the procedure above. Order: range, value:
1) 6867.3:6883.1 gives 8.54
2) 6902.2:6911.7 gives 8.11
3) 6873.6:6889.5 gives 8.79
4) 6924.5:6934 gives 9.38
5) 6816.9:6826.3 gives 9.05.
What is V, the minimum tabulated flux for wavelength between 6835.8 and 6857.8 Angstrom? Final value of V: 8.029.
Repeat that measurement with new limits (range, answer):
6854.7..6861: 8.777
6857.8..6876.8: 7.85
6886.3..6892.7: 9.339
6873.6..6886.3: 7.994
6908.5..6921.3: 8.301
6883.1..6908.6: 7.305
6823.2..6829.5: 9.037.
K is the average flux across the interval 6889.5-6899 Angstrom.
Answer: 8.76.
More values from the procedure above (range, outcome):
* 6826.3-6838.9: 8.82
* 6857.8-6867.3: 9.15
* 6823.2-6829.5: 9.14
